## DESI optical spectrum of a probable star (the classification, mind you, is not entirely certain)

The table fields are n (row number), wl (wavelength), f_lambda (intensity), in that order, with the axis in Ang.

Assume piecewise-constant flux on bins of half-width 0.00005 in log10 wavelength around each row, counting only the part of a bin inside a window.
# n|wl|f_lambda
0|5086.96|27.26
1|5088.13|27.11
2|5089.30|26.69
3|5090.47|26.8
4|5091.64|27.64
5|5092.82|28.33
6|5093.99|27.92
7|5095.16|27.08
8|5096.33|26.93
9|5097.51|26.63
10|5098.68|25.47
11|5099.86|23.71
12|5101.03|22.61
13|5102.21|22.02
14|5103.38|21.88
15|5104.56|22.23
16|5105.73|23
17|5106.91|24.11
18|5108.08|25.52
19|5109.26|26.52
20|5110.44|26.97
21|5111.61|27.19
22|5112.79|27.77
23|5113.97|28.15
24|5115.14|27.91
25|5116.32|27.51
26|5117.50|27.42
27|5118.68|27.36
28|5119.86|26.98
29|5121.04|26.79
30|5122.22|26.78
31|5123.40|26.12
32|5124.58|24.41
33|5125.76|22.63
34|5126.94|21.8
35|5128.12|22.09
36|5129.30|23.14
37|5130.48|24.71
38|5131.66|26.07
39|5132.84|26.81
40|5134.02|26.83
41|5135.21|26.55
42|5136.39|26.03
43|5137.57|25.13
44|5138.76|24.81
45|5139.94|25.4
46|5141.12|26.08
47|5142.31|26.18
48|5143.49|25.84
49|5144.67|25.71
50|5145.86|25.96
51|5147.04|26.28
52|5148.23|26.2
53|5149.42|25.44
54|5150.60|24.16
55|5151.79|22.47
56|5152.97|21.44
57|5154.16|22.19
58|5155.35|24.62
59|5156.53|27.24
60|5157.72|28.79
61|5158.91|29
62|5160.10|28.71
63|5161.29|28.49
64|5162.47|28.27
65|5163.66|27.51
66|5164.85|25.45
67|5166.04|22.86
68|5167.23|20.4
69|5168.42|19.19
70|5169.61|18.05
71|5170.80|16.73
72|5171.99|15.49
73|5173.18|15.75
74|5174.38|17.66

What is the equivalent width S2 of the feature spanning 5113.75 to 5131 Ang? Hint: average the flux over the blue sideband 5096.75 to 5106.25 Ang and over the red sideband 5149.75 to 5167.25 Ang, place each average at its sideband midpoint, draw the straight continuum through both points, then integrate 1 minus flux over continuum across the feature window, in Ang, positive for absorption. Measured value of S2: -0.9 Ang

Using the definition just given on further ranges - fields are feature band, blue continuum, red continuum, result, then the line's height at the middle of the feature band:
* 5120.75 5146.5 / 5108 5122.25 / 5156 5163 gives 2.3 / 27.7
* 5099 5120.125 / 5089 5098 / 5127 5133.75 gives 0.4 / 26.1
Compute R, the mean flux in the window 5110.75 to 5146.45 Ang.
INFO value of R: 25.9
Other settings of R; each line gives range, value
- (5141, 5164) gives 26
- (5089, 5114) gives 25.6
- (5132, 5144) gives 26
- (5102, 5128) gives 25.5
